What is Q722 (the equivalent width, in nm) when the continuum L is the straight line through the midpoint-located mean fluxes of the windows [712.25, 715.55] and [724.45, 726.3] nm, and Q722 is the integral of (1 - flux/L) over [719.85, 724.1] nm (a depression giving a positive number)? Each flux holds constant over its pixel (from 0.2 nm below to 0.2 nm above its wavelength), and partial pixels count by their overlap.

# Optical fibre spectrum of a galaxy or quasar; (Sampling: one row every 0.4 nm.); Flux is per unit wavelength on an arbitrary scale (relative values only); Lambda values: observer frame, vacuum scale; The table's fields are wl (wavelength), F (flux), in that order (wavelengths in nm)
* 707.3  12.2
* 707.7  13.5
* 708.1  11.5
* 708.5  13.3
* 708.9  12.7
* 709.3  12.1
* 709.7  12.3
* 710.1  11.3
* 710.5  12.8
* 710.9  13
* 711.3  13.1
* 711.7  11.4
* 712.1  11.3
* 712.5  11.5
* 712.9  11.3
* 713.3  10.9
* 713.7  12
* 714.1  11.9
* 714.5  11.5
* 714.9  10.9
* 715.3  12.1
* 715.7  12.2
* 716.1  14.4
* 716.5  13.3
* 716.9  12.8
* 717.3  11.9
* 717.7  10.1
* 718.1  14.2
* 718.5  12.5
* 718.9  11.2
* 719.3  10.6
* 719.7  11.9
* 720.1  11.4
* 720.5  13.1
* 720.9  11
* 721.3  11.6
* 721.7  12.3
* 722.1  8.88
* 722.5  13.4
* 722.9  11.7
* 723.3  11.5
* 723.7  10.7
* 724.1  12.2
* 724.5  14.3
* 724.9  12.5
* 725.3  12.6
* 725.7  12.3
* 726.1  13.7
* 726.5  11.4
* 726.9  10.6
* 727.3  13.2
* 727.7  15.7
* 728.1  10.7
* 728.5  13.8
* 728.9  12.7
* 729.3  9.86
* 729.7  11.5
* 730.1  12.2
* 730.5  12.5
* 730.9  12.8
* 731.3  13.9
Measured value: 0.323 nm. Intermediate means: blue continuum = 11.5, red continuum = 13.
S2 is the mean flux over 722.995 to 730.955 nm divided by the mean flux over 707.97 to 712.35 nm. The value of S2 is 1.01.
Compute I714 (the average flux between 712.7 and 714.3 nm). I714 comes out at 11.5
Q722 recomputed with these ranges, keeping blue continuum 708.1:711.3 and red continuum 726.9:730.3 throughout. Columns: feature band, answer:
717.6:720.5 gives 0.13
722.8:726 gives 0.02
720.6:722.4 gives 0.17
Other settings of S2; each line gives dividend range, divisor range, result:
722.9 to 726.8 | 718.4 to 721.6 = 1.05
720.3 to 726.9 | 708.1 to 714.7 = 1.00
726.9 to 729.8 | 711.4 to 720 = 1.04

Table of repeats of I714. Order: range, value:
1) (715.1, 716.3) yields 12.9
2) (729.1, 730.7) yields 11.5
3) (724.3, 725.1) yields 13.4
